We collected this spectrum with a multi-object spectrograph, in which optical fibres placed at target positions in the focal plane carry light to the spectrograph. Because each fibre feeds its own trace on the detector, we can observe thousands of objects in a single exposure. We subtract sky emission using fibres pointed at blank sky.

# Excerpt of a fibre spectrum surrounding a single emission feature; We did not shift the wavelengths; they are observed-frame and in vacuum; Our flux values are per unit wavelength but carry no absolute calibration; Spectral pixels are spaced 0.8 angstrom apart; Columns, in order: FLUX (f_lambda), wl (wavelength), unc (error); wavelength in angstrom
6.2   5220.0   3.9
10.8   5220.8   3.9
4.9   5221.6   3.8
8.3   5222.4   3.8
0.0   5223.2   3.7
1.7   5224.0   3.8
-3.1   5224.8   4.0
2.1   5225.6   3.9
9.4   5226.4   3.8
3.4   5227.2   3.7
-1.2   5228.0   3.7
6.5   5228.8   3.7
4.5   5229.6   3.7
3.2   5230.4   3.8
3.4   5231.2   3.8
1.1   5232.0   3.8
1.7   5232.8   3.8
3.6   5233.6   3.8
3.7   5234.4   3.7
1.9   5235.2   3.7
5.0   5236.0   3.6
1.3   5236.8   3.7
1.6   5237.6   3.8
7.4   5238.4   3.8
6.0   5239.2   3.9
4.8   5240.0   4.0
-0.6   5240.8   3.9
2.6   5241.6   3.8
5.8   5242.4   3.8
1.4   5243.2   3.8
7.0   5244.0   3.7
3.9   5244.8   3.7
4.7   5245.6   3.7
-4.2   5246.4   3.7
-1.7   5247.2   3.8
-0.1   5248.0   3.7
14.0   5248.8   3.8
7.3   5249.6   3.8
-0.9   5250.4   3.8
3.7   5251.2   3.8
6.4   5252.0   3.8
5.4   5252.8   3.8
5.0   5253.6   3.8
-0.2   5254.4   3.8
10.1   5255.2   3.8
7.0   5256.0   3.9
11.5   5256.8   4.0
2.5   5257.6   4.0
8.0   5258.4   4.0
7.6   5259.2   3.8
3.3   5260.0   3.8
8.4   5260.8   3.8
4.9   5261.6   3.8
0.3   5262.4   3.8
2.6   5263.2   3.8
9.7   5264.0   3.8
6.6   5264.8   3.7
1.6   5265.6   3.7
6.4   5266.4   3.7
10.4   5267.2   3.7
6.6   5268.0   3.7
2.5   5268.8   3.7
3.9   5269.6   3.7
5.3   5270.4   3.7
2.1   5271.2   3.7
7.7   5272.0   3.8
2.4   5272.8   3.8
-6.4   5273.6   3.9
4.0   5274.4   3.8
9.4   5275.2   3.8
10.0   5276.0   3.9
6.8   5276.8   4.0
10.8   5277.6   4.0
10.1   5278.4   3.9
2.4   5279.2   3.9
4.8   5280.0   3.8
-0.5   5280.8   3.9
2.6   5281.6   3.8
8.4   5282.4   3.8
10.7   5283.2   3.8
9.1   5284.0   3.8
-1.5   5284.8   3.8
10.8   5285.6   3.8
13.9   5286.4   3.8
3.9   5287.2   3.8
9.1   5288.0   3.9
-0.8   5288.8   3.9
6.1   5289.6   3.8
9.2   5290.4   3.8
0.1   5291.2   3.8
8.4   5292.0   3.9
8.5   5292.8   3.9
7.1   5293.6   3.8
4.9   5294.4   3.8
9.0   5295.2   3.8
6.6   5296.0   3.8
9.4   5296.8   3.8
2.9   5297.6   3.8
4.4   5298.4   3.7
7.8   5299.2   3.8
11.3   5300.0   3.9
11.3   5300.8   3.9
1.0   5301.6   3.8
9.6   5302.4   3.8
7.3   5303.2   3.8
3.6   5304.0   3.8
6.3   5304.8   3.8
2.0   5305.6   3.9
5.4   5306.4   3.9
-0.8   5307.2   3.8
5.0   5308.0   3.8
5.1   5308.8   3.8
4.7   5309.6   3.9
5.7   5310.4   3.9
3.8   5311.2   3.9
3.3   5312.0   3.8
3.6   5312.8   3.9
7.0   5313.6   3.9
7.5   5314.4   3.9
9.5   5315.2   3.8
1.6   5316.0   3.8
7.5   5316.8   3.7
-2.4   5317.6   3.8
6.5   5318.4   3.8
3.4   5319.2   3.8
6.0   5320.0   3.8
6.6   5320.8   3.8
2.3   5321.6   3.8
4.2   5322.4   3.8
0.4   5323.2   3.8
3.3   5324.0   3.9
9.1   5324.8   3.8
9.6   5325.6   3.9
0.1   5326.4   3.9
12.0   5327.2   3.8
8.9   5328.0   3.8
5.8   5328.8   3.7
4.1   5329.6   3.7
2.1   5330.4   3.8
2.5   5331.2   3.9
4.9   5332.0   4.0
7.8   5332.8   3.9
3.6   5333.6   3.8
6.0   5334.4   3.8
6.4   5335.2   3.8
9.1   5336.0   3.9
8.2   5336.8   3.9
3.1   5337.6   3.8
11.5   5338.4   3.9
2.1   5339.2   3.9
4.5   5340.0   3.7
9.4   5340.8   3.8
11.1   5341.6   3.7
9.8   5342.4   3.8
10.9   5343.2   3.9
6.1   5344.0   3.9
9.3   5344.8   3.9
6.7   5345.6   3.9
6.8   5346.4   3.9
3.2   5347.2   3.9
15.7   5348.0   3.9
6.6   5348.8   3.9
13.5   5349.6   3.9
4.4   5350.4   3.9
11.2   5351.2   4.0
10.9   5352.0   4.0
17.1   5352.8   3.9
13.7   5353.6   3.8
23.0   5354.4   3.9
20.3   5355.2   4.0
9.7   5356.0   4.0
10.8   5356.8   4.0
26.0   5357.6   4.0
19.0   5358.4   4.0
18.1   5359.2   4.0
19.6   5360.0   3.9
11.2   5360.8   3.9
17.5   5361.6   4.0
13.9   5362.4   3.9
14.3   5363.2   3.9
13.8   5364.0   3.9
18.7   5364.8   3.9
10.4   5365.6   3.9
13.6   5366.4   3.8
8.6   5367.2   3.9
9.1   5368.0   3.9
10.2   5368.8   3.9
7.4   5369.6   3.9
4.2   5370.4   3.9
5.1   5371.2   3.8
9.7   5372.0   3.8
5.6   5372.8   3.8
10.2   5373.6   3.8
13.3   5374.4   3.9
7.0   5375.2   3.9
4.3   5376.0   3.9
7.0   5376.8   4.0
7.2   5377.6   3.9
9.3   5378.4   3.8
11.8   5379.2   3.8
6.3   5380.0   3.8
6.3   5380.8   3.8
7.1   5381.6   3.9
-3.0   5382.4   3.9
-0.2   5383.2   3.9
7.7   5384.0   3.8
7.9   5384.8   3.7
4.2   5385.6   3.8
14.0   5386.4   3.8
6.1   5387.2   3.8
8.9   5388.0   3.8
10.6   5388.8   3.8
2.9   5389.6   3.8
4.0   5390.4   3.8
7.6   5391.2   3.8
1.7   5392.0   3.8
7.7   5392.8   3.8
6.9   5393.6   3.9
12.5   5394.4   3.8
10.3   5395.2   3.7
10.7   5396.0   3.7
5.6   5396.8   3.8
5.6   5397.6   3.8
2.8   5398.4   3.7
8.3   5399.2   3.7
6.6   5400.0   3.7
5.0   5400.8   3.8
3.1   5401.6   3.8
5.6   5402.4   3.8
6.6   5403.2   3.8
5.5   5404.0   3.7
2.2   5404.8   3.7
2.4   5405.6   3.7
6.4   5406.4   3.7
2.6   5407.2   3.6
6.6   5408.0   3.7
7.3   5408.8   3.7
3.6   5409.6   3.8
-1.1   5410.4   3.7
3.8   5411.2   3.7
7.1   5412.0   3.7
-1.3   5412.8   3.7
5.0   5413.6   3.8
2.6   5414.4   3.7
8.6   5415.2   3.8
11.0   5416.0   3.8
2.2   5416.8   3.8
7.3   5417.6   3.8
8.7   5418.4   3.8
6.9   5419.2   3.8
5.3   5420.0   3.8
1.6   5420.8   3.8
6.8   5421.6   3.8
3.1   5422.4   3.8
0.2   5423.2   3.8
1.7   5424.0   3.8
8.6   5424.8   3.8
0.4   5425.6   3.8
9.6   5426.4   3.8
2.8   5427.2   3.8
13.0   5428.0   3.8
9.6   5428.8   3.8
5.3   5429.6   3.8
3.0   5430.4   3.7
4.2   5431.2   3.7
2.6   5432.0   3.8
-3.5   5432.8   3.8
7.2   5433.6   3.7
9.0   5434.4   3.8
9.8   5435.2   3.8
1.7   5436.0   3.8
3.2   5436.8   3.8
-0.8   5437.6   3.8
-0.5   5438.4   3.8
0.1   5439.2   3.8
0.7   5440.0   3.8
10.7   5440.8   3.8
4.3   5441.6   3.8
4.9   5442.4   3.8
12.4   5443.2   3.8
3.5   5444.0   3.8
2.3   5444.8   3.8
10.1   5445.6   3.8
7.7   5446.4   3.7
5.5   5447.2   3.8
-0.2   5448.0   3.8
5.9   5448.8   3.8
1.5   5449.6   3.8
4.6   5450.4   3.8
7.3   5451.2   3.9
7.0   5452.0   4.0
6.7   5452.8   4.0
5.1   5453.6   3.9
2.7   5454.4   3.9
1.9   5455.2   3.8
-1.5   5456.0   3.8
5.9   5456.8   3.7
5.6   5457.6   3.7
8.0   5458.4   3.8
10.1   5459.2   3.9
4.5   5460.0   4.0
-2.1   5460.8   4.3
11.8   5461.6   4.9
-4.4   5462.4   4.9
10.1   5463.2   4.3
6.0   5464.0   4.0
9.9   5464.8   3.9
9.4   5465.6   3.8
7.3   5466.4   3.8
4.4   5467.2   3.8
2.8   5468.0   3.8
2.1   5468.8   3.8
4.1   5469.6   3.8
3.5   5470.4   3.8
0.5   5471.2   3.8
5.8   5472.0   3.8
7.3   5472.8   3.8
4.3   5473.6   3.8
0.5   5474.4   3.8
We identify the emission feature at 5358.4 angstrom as C III] 1909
